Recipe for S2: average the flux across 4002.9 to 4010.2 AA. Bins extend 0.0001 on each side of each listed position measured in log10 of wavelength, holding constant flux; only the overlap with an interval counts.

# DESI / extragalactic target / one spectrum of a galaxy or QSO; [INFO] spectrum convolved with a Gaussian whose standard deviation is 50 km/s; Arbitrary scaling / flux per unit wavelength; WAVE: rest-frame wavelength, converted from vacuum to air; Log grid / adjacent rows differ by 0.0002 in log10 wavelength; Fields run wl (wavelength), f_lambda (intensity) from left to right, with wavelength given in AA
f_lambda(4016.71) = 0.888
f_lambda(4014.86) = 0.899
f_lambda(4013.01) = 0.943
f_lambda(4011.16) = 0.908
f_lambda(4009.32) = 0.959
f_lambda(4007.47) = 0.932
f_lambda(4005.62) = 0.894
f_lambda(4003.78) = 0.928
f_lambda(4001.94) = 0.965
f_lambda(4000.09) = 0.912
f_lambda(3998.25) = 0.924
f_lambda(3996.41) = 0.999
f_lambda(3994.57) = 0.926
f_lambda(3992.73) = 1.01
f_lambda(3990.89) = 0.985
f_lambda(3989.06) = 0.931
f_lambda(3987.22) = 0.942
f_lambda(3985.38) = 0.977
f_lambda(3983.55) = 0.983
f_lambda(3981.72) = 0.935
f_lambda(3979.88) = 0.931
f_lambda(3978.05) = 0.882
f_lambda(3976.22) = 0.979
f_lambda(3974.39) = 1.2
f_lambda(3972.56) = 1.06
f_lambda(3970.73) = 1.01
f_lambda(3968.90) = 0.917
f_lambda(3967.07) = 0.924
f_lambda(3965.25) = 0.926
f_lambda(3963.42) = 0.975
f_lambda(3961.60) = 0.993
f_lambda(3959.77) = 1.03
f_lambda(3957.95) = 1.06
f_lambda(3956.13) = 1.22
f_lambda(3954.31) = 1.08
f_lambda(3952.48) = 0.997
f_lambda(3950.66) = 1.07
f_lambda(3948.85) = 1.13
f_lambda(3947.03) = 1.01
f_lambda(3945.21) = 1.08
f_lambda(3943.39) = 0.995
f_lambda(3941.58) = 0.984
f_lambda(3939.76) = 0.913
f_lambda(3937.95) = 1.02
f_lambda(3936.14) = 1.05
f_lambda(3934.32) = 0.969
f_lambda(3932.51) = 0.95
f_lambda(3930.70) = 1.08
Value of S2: 0.927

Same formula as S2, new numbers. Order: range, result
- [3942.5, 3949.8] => 1.05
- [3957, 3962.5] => 1.03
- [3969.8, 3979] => 1.03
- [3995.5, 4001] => 0.945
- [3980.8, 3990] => 0.954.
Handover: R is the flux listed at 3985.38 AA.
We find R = 0.977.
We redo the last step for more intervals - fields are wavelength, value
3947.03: 1.01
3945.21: 1.08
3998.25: 0.924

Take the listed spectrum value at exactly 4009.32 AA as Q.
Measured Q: 0.959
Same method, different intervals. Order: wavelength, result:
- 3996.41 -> 0.999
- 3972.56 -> 1.06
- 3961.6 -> 0.993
